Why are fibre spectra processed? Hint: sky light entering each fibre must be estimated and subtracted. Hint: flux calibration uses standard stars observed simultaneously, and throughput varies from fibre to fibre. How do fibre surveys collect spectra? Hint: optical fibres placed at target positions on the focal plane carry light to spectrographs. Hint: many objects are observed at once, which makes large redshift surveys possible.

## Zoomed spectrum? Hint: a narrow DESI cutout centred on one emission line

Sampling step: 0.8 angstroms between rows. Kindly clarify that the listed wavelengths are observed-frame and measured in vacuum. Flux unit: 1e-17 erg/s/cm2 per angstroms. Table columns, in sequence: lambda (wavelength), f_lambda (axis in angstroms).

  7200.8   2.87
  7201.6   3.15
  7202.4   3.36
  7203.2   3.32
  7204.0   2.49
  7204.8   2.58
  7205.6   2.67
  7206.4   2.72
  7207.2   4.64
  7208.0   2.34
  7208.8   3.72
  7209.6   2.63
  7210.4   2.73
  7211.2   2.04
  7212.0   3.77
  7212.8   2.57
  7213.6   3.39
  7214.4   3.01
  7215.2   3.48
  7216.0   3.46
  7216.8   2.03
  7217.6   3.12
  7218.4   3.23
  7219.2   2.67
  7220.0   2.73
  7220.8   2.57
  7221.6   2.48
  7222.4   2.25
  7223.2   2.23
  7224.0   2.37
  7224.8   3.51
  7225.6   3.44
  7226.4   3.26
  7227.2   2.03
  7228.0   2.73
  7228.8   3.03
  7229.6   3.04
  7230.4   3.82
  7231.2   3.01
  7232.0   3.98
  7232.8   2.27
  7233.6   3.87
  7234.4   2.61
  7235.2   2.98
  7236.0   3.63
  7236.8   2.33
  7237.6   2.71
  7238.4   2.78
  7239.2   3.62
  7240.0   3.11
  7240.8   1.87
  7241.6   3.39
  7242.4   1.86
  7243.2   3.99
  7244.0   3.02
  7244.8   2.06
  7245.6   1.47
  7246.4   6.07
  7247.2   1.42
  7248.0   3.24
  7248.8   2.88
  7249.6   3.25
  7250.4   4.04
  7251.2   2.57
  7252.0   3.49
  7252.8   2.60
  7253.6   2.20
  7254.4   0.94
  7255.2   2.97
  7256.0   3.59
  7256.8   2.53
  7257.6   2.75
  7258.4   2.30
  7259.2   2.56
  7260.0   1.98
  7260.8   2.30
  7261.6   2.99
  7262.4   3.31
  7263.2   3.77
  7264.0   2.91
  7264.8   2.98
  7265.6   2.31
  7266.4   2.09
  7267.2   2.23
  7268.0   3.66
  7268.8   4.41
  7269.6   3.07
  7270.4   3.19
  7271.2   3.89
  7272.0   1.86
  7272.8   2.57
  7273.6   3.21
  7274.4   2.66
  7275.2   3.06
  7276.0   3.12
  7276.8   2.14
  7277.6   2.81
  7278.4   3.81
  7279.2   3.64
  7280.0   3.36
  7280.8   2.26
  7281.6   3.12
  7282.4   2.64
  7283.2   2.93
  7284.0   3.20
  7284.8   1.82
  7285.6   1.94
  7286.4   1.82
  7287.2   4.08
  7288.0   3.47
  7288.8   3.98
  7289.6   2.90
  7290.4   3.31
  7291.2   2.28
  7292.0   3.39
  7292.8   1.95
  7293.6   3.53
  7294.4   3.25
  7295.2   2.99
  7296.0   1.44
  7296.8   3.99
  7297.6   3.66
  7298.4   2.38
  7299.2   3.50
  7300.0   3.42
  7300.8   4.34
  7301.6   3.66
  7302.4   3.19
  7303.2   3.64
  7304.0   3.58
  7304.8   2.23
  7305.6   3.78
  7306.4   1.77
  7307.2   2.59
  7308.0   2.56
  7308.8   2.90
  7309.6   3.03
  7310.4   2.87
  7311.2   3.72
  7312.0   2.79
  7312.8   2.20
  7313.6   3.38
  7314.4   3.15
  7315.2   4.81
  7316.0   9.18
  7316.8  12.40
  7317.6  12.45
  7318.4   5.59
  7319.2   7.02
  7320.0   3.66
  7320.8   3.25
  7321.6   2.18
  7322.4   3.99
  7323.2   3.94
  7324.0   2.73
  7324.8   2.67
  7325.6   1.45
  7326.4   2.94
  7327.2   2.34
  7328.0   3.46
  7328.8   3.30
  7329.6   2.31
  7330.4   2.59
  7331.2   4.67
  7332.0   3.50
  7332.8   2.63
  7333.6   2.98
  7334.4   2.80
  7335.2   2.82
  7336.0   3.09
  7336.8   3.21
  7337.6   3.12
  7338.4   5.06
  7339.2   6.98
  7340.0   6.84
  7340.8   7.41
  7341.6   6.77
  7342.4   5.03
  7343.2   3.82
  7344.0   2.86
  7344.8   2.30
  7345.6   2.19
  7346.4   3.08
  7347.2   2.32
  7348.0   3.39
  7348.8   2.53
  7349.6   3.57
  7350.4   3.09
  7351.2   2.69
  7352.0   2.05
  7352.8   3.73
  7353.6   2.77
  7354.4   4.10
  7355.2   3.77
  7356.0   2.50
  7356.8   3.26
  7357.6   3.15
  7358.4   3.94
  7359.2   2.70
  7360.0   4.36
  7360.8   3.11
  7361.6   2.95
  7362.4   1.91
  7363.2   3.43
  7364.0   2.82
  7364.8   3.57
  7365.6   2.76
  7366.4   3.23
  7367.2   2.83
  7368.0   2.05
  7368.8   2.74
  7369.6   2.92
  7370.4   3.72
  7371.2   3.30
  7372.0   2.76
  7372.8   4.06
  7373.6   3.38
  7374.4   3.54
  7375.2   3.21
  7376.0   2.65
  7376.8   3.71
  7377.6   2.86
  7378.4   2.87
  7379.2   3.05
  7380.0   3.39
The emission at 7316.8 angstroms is H-alpha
